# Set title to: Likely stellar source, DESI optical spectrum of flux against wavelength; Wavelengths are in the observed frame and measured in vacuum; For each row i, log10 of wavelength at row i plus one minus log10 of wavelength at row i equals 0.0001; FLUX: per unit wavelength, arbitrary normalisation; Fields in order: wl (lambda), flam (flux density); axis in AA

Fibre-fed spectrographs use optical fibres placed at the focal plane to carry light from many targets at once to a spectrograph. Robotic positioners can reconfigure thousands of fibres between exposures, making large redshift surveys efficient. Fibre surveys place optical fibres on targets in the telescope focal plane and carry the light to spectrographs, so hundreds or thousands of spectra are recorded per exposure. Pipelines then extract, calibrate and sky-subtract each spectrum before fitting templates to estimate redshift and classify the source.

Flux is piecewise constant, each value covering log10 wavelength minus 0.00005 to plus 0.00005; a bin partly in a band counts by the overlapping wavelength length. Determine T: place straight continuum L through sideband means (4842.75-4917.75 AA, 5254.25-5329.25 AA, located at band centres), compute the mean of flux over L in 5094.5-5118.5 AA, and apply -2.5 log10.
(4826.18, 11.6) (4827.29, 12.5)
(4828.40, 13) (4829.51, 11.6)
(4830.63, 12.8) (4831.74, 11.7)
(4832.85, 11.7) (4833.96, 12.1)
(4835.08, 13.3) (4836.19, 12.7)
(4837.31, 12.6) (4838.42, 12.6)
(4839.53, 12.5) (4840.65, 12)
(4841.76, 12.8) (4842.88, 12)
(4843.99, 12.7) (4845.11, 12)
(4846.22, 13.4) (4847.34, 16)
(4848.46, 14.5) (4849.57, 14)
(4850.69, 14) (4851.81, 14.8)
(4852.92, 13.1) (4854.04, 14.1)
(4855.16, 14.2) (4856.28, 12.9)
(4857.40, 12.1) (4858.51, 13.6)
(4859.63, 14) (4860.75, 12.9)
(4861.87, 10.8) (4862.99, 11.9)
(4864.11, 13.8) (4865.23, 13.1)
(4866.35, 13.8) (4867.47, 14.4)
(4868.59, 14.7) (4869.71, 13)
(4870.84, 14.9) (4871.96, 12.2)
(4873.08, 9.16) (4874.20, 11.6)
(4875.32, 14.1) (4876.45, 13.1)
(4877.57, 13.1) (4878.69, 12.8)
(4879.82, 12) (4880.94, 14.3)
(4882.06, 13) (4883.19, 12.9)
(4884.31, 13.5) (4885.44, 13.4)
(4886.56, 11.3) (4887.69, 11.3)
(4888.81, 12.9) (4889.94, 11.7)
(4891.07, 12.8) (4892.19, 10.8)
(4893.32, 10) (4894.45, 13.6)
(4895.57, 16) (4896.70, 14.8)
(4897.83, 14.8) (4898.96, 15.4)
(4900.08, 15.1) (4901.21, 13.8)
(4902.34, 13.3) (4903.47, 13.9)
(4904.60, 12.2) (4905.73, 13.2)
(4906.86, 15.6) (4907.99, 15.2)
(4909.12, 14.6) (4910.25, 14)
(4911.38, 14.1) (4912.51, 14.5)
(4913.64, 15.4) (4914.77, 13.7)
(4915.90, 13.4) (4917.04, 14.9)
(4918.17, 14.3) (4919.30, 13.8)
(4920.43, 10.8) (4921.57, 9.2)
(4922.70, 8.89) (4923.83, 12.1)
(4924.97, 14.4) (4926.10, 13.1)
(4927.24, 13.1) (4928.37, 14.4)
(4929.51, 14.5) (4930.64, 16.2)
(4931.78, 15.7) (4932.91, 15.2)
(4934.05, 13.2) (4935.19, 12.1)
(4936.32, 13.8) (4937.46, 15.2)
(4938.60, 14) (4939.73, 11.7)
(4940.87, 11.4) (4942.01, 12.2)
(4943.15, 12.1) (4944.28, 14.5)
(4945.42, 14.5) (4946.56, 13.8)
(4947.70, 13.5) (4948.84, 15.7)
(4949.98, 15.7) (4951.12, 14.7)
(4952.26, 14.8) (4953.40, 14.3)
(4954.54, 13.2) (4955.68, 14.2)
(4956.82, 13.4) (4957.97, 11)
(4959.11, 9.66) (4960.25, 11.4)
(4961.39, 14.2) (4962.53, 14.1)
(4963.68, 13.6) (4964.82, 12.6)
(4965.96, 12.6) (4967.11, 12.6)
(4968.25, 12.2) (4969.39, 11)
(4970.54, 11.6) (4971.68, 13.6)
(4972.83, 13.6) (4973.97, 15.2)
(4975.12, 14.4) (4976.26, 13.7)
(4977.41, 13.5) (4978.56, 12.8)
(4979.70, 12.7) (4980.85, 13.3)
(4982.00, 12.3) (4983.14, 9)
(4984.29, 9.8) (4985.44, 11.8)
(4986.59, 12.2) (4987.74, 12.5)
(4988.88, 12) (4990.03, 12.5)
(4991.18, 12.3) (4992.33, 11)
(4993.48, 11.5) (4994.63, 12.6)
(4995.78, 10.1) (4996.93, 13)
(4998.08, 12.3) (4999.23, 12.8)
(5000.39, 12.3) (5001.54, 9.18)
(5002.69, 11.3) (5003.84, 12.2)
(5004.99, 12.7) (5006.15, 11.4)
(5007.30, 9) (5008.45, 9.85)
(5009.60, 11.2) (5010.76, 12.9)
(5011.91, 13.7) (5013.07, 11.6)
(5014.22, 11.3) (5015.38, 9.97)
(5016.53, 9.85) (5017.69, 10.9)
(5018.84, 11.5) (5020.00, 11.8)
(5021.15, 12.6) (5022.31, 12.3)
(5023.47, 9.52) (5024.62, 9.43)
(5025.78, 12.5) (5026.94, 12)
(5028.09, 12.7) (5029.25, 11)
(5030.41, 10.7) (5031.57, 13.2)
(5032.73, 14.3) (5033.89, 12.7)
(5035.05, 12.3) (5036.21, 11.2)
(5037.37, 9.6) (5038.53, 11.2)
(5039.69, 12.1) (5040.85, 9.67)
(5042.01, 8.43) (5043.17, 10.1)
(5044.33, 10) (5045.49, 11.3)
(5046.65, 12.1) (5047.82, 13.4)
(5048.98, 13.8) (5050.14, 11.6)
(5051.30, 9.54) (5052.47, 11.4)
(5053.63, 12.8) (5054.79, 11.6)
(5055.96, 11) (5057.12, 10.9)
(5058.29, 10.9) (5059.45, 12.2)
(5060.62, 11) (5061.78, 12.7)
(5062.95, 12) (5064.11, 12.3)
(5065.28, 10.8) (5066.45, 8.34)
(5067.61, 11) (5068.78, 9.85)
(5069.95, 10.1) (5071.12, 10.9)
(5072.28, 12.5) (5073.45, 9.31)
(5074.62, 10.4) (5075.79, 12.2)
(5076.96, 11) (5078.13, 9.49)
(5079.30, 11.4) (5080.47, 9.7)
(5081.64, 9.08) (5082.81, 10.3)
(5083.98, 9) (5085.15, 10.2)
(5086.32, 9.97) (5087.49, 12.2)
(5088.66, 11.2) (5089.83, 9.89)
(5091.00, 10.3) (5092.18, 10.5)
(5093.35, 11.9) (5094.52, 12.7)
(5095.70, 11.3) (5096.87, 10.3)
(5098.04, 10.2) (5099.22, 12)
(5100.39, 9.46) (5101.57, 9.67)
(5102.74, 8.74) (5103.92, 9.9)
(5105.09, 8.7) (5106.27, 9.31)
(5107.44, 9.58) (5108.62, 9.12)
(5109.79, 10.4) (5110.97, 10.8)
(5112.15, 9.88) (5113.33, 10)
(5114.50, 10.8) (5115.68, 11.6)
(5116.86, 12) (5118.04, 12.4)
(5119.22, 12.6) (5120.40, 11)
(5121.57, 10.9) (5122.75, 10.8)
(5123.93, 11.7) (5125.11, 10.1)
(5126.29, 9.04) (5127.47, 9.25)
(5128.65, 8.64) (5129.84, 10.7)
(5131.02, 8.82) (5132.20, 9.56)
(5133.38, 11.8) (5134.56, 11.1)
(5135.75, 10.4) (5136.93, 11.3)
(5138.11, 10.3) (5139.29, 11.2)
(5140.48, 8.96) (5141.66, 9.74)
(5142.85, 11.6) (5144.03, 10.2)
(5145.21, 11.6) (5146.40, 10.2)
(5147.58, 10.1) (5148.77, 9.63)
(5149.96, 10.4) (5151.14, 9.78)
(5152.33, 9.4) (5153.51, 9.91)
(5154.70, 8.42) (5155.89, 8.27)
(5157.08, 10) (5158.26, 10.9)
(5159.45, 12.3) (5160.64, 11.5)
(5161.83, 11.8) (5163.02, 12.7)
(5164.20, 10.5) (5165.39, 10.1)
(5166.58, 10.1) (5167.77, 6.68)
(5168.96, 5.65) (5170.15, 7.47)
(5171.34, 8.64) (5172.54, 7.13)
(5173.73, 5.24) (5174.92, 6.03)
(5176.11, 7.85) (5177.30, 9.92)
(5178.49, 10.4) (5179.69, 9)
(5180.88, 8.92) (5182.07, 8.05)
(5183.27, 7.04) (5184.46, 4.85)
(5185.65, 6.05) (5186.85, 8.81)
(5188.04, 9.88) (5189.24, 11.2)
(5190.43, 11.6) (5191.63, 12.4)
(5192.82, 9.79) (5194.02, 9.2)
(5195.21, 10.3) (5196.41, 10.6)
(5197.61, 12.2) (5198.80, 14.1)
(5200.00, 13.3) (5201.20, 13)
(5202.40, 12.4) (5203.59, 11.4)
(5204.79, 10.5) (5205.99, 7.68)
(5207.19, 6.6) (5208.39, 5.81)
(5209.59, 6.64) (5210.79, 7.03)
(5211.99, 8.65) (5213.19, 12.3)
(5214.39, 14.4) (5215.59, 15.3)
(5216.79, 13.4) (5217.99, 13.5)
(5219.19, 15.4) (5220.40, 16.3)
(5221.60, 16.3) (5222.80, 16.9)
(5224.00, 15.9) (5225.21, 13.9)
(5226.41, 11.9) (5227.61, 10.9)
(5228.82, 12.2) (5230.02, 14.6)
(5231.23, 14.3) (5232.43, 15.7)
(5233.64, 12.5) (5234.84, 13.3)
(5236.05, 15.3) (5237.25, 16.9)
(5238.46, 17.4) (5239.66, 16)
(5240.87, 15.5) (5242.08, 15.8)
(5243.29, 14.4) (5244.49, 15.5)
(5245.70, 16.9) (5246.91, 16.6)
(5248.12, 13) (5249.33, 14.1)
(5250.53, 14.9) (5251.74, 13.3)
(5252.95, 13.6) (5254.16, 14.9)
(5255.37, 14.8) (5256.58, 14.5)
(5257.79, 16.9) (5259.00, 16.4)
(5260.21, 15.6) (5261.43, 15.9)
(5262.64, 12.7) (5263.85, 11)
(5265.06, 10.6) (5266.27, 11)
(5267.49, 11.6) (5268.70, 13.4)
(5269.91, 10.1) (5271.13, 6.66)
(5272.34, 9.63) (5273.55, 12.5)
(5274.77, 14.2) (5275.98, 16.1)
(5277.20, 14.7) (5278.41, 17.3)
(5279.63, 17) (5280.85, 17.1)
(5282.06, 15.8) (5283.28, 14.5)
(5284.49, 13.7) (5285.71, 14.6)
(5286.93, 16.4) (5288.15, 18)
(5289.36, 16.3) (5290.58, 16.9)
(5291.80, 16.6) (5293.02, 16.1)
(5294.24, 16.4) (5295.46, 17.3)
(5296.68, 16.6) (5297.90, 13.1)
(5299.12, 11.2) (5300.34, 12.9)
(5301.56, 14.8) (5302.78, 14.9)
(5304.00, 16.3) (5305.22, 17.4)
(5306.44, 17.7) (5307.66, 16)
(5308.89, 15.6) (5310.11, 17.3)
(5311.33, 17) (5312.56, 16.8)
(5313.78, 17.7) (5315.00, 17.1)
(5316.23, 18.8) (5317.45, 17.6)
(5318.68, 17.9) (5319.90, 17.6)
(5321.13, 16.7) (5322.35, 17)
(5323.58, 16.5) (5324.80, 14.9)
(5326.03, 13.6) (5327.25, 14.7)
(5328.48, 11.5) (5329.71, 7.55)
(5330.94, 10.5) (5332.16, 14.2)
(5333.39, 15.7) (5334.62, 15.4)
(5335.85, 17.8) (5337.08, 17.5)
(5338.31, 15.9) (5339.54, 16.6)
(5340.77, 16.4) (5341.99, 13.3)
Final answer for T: 0.35 mag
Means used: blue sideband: 13.4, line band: 10.4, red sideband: 15.1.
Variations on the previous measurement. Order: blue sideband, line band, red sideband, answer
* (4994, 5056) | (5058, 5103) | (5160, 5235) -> 0.05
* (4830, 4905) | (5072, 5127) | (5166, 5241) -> 0.12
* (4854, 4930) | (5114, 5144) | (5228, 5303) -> 0.30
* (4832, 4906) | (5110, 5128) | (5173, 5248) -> 0.13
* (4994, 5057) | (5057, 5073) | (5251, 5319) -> 0.09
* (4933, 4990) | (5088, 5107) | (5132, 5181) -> 0.03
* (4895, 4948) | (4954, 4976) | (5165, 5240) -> 0.04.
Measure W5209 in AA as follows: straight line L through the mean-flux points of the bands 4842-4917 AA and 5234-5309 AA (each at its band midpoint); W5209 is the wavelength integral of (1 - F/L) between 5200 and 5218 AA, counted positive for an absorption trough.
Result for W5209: 4.92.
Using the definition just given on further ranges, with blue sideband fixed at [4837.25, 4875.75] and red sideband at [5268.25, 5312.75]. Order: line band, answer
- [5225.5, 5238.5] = 0.8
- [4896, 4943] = -0.8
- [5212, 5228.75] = 0.8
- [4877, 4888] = 0.4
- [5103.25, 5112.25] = 2.9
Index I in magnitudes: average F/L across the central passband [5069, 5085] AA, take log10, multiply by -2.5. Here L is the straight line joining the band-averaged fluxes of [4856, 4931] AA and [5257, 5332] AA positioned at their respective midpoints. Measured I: 0.32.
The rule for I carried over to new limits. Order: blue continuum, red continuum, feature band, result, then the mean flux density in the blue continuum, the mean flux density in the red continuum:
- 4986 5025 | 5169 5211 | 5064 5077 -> 0.003 mag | 11.5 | 9.15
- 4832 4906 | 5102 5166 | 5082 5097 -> 0.009 mag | 13.1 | 10.4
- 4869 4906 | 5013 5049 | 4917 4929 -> 0.007 mag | 13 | 11.4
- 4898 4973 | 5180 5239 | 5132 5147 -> 0.148 mag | 13.5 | 11.8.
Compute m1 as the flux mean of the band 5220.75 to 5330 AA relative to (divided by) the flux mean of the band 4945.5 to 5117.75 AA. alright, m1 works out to 1.29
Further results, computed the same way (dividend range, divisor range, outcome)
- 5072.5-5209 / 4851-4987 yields 0.76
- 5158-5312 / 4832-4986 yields 0.97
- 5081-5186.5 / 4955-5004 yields 0.80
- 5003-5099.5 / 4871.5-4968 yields 0.84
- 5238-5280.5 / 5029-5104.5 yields 1.29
